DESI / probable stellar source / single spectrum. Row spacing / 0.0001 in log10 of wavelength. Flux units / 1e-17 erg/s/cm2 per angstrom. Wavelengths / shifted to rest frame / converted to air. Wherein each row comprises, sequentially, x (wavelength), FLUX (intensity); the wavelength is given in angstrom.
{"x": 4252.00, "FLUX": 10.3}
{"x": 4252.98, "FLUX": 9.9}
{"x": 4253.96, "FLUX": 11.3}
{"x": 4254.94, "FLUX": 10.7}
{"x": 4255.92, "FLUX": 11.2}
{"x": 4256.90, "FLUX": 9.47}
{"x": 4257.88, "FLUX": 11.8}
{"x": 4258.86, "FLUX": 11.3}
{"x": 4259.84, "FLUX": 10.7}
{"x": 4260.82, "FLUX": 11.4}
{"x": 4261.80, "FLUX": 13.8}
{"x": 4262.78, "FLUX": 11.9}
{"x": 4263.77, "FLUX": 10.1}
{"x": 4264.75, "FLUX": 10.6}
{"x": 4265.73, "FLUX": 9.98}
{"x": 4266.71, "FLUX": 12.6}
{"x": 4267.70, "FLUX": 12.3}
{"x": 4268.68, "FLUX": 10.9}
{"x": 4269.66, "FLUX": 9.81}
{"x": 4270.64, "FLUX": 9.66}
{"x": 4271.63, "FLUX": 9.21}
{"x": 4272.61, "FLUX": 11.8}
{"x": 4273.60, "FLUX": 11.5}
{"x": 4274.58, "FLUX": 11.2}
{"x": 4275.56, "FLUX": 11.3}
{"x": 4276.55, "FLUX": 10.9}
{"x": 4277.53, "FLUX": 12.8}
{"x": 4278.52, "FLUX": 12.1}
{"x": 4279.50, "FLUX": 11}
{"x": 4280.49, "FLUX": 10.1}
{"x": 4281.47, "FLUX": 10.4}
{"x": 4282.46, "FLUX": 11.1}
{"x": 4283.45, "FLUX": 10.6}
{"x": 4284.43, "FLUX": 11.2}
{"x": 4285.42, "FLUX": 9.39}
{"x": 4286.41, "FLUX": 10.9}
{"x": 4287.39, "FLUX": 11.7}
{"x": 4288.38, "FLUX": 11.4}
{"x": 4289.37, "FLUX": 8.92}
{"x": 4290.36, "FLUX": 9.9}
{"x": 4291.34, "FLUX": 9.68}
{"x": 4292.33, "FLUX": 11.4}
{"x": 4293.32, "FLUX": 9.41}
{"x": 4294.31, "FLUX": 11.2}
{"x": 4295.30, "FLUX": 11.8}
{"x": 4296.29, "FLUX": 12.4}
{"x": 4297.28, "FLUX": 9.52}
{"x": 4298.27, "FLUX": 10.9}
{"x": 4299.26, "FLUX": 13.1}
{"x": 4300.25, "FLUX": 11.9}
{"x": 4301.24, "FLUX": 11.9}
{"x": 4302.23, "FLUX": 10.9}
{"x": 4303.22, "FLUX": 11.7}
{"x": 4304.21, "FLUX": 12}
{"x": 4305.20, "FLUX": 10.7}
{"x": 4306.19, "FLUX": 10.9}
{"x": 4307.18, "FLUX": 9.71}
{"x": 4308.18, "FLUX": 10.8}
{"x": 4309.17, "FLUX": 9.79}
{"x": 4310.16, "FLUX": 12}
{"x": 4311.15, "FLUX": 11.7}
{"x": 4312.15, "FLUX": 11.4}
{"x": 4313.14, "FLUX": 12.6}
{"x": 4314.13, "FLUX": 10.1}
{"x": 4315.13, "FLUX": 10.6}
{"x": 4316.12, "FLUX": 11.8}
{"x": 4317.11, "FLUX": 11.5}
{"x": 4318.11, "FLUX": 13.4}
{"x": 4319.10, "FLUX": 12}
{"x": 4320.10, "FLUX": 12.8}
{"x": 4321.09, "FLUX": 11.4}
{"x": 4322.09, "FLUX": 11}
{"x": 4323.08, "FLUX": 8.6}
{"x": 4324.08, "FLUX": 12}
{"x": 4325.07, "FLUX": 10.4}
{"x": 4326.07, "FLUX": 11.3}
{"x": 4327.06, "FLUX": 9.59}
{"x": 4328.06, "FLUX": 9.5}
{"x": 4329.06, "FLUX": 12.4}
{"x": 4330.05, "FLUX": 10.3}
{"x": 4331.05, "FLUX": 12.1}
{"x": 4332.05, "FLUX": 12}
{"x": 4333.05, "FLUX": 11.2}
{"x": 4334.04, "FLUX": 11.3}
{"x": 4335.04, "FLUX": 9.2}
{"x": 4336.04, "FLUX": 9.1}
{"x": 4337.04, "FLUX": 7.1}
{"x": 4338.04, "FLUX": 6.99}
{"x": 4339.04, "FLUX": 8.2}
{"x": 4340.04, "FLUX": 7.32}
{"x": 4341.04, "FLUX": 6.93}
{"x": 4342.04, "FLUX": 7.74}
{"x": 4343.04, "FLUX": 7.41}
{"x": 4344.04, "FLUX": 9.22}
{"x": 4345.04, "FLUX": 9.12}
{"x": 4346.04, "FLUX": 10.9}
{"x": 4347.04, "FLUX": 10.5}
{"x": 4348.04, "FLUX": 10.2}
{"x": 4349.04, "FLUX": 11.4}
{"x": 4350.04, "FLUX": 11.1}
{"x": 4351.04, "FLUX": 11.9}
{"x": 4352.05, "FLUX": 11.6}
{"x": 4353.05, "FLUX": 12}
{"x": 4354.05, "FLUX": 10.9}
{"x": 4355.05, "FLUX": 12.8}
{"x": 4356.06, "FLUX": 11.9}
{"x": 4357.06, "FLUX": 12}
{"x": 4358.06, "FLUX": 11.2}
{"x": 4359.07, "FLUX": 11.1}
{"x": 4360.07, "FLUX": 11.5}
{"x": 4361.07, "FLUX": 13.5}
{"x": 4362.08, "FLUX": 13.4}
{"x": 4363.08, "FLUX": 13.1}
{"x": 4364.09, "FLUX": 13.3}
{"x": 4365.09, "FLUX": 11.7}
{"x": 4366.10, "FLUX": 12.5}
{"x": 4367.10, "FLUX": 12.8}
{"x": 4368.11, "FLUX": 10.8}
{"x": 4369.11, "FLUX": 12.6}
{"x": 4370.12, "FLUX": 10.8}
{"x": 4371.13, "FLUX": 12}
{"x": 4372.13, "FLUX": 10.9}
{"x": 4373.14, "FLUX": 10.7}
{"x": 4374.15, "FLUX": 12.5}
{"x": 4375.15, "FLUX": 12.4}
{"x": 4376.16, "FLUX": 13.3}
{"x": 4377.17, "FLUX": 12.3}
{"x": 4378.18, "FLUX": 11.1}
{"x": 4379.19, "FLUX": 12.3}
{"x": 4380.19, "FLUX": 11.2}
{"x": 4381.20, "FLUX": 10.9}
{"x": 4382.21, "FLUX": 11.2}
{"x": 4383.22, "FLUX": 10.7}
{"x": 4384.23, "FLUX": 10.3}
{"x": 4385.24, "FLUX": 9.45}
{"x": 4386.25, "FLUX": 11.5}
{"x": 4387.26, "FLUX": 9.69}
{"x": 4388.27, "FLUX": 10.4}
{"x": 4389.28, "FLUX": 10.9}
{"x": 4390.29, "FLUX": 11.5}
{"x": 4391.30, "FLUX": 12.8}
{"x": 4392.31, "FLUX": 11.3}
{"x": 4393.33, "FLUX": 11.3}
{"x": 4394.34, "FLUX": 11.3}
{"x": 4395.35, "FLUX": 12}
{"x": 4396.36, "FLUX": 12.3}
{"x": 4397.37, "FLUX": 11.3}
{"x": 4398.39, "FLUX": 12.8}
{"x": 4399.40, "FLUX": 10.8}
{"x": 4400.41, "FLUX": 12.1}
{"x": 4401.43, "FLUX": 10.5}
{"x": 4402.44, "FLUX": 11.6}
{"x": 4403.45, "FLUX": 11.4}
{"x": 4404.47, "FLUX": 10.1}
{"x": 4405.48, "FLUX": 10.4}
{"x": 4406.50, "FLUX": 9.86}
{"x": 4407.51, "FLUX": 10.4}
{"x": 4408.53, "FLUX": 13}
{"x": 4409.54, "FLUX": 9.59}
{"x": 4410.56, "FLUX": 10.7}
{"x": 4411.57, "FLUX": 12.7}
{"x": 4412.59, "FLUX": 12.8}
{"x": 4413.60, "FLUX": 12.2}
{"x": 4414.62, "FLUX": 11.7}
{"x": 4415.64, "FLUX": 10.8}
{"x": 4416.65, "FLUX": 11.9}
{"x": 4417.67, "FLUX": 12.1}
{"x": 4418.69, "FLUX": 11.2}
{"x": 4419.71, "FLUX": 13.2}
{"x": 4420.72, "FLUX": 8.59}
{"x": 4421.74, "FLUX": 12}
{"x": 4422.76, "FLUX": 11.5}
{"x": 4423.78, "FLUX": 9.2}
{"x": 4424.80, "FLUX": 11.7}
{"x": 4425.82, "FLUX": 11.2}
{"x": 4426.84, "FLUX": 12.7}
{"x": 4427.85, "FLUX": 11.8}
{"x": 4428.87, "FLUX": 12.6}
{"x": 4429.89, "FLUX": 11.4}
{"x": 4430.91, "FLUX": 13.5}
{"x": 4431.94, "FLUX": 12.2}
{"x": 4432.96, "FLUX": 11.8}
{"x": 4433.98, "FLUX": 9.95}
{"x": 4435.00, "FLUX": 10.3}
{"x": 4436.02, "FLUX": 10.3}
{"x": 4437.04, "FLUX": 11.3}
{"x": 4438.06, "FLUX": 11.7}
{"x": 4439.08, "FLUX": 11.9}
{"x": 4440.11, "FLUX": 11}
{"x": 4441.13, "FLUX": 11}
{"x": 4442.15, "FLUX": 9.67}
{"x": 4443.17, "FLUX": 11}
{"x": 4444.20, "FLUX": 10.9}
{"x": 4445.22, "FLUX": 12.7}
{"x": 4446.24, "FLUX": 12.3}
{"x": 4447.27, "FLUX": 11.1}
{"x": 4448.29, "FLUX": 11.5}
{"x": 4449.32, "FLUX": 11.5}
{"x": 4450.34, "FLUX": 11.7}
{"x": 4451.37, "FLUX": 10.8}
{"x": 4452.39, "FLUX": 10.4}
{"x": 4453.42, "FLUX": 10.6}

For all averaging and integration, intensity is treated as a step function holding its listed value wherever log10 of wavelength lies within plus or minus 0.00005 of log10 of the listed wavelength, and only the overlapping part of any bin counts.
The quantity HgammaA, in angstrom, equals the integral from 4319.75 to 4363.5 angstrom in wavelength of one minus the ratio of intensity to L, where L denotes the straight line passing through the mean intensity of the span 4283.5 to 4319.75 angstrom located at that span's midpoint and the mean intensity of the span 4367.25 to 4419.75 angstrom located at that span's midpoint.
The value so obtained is 2.7 angstrom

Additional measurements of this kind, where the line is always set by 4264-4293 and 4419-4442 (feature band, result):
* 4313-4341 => 1.3 angstrom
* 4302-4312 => -0.1 angstrom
